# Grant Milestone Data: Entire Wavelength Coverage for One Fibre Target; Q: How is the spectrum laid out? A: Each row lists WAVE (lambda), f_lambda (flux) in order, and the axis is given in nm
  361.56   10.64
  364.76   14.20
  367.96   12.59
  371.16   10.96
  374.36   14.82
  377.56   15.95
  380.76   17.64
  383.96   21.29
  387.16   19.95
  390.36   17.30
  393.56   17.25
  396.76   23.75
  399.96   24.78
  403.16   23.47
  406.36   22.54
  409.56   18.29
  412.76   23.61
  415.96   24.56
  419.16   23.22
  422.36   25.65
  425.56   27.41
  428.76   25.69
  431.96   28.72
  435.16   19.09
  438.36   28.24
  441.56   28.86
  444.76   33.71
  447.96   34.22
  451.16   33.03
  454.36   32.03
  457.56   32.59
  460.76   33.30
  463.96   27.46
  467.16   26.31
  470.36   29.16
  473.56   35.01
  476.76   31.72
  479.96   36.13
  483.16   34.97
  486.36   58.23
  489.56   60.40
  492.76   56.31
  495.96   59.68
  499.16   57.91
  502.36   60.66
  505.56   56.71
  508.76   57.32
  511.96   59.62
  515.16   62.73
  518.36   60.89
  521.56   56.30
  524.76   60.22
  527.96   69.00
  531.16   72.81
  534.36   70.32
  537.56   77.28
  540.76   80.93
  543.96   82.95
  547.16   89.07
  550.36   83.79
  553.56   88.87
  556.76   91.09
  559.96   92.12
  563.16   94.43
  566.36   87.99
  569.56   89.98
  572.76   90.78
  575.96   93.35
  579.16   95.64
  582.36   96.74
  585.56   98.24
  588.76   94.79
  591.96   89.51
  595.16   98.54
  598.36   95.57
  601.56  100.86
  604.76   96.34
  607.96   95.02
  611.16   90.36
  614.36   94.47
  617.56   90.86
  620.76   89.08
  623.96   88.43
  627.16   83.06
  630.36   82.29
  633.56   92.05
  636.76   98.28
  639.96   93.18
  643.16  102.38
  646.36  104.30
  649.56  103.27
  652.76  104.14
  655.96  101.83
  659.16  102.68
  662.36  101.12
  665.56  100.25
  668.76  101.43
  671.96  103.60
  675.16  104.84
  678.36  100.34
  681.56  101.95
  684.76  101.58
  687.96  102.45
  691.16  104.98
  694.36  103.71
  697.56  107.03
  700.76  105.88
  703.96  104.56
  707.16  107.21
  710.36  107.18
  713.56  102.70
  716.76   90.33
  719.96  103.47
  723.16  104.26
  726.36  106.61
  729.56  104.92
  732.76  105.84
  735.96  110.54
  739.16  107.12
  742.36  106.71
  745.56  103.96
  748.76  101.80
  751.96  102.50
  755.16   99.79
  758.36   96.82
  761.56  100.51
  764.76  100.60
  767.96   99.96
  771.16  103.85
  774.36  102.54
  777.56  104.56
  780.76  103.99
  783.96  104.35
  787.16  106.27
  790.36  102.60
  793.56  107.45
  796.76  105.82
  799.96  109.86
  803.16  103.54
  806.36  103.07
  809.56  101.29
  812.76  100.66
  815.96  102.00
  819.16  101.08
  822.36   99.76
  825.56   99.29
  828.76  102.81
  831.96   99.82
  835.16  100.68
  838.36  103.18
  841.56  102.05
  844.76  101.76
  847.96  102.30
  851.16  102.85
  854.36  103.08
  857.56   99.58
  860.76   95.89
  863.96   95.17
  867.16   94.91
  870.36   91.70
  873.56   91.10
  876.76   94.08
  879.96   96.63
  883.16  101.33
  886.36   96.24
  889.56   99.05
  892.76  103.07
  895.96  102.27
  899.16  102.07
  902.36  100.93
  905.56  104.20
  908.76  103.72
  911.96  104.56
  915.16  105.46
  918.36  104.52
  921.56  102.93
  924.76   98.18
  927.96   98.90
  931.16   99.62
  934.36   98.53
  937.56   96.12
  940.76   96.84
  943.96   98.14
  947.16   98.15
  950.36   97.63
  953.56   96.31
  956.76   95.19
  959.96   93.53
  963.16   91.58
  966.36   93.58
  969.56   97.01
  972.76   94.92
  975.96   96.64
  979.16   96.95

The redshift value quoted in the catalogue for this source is 0.22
